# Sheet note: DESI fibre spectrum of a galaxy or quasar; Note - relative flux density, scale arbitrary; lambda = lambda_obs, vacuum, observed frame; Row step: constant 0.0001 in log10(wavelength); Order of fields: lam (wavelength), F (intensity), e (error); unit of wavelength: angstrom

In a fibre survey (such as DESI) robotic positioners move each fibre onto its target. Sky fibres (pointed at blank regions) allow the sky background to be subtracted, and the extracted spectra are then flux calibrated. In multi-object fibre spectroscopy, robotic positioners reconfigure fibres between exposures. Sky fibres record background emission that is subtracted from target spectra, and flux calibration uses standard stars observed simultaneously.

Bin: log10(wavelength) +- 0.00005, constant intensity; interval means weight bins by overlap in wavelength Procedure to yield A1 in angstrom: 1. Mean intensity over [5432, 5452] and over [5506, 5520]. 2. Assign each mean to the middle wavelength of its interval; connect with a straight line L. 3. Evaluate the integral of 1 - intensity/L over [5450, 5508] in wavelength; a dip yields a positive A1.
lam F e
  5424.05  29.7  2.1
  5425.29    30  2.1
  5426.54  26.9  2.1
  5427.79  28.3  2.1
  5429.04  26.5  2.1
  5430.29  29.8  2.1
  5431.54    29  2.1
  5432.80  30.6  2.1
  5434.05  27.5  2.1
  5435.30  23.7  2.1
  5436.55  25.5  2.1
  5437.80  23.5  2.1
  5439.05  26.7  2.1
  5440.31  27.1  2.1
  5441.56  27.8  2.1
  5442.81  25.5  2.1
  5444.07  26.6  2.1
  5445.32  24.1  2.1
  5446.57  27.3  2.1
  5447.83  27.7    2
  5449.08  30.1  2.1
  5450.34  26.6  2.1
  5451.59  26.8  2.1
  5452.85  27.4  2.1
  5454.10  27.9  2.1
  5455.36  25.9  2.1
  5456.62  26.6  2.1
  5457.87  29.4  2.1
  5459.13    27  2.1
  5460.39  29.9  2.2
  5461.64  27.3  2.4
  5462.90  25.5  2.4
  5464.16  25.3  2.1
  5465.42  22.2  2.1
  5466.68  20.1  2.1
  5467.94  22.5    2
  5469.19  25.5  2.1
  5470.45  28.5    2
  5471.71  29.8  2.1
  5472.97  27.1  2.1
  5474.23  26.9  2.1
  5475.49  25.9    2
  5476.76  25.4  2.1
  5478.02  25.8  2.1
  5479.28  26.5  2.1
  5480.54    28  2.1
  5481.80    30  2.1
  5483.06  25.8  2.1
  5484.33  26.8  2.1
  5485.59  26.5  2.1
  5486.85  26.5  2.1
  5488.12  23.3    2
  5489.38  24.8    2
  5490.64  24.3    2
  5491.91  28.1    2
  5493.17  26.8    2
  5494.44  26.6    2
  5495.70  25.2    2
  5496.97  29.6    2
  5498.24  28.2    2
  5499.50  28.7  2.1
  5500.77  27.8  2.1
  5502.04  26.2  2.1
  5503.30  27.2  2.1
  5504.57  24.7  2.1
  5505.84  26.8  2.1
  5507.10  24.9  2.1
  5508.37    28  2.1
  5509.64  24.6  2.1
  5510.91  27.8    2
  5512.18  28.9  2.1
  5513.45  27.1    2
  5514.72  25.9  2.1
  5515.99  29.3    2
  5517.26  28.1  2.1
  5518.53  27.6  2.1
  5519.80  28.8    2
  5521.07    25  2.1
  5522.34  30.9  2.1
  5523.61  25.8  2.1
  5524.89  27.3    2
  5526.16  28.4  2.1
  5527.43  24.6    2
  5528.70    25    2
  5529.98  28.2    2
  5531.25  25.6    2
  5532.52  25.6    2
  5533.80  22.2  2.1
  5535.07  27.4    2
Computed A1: 1.1 angstrom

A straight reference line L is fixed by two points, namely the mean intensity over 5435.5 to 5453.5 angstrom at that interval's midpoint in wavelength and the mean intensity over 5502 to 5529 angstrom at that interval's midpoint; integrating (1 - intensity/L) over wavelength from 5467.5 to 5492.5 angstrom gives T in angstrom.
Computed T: 0.3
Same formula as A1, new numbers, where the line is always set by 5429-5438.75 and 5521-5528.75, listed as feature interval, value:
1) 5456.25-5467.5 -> 0.5 angstrom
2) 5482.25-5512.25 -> 0.5 angstrom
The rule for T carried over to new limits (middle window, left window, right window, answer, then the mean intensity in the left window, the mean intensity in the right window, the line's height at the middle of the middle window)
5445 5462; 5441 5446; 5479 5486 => -0.7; 26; 27.3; 26.4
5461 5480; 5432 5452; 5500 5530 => 0.8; 26.7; 27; 26.8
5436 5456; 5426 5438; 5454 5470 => -0.1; 27.3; 25.7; 26.5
